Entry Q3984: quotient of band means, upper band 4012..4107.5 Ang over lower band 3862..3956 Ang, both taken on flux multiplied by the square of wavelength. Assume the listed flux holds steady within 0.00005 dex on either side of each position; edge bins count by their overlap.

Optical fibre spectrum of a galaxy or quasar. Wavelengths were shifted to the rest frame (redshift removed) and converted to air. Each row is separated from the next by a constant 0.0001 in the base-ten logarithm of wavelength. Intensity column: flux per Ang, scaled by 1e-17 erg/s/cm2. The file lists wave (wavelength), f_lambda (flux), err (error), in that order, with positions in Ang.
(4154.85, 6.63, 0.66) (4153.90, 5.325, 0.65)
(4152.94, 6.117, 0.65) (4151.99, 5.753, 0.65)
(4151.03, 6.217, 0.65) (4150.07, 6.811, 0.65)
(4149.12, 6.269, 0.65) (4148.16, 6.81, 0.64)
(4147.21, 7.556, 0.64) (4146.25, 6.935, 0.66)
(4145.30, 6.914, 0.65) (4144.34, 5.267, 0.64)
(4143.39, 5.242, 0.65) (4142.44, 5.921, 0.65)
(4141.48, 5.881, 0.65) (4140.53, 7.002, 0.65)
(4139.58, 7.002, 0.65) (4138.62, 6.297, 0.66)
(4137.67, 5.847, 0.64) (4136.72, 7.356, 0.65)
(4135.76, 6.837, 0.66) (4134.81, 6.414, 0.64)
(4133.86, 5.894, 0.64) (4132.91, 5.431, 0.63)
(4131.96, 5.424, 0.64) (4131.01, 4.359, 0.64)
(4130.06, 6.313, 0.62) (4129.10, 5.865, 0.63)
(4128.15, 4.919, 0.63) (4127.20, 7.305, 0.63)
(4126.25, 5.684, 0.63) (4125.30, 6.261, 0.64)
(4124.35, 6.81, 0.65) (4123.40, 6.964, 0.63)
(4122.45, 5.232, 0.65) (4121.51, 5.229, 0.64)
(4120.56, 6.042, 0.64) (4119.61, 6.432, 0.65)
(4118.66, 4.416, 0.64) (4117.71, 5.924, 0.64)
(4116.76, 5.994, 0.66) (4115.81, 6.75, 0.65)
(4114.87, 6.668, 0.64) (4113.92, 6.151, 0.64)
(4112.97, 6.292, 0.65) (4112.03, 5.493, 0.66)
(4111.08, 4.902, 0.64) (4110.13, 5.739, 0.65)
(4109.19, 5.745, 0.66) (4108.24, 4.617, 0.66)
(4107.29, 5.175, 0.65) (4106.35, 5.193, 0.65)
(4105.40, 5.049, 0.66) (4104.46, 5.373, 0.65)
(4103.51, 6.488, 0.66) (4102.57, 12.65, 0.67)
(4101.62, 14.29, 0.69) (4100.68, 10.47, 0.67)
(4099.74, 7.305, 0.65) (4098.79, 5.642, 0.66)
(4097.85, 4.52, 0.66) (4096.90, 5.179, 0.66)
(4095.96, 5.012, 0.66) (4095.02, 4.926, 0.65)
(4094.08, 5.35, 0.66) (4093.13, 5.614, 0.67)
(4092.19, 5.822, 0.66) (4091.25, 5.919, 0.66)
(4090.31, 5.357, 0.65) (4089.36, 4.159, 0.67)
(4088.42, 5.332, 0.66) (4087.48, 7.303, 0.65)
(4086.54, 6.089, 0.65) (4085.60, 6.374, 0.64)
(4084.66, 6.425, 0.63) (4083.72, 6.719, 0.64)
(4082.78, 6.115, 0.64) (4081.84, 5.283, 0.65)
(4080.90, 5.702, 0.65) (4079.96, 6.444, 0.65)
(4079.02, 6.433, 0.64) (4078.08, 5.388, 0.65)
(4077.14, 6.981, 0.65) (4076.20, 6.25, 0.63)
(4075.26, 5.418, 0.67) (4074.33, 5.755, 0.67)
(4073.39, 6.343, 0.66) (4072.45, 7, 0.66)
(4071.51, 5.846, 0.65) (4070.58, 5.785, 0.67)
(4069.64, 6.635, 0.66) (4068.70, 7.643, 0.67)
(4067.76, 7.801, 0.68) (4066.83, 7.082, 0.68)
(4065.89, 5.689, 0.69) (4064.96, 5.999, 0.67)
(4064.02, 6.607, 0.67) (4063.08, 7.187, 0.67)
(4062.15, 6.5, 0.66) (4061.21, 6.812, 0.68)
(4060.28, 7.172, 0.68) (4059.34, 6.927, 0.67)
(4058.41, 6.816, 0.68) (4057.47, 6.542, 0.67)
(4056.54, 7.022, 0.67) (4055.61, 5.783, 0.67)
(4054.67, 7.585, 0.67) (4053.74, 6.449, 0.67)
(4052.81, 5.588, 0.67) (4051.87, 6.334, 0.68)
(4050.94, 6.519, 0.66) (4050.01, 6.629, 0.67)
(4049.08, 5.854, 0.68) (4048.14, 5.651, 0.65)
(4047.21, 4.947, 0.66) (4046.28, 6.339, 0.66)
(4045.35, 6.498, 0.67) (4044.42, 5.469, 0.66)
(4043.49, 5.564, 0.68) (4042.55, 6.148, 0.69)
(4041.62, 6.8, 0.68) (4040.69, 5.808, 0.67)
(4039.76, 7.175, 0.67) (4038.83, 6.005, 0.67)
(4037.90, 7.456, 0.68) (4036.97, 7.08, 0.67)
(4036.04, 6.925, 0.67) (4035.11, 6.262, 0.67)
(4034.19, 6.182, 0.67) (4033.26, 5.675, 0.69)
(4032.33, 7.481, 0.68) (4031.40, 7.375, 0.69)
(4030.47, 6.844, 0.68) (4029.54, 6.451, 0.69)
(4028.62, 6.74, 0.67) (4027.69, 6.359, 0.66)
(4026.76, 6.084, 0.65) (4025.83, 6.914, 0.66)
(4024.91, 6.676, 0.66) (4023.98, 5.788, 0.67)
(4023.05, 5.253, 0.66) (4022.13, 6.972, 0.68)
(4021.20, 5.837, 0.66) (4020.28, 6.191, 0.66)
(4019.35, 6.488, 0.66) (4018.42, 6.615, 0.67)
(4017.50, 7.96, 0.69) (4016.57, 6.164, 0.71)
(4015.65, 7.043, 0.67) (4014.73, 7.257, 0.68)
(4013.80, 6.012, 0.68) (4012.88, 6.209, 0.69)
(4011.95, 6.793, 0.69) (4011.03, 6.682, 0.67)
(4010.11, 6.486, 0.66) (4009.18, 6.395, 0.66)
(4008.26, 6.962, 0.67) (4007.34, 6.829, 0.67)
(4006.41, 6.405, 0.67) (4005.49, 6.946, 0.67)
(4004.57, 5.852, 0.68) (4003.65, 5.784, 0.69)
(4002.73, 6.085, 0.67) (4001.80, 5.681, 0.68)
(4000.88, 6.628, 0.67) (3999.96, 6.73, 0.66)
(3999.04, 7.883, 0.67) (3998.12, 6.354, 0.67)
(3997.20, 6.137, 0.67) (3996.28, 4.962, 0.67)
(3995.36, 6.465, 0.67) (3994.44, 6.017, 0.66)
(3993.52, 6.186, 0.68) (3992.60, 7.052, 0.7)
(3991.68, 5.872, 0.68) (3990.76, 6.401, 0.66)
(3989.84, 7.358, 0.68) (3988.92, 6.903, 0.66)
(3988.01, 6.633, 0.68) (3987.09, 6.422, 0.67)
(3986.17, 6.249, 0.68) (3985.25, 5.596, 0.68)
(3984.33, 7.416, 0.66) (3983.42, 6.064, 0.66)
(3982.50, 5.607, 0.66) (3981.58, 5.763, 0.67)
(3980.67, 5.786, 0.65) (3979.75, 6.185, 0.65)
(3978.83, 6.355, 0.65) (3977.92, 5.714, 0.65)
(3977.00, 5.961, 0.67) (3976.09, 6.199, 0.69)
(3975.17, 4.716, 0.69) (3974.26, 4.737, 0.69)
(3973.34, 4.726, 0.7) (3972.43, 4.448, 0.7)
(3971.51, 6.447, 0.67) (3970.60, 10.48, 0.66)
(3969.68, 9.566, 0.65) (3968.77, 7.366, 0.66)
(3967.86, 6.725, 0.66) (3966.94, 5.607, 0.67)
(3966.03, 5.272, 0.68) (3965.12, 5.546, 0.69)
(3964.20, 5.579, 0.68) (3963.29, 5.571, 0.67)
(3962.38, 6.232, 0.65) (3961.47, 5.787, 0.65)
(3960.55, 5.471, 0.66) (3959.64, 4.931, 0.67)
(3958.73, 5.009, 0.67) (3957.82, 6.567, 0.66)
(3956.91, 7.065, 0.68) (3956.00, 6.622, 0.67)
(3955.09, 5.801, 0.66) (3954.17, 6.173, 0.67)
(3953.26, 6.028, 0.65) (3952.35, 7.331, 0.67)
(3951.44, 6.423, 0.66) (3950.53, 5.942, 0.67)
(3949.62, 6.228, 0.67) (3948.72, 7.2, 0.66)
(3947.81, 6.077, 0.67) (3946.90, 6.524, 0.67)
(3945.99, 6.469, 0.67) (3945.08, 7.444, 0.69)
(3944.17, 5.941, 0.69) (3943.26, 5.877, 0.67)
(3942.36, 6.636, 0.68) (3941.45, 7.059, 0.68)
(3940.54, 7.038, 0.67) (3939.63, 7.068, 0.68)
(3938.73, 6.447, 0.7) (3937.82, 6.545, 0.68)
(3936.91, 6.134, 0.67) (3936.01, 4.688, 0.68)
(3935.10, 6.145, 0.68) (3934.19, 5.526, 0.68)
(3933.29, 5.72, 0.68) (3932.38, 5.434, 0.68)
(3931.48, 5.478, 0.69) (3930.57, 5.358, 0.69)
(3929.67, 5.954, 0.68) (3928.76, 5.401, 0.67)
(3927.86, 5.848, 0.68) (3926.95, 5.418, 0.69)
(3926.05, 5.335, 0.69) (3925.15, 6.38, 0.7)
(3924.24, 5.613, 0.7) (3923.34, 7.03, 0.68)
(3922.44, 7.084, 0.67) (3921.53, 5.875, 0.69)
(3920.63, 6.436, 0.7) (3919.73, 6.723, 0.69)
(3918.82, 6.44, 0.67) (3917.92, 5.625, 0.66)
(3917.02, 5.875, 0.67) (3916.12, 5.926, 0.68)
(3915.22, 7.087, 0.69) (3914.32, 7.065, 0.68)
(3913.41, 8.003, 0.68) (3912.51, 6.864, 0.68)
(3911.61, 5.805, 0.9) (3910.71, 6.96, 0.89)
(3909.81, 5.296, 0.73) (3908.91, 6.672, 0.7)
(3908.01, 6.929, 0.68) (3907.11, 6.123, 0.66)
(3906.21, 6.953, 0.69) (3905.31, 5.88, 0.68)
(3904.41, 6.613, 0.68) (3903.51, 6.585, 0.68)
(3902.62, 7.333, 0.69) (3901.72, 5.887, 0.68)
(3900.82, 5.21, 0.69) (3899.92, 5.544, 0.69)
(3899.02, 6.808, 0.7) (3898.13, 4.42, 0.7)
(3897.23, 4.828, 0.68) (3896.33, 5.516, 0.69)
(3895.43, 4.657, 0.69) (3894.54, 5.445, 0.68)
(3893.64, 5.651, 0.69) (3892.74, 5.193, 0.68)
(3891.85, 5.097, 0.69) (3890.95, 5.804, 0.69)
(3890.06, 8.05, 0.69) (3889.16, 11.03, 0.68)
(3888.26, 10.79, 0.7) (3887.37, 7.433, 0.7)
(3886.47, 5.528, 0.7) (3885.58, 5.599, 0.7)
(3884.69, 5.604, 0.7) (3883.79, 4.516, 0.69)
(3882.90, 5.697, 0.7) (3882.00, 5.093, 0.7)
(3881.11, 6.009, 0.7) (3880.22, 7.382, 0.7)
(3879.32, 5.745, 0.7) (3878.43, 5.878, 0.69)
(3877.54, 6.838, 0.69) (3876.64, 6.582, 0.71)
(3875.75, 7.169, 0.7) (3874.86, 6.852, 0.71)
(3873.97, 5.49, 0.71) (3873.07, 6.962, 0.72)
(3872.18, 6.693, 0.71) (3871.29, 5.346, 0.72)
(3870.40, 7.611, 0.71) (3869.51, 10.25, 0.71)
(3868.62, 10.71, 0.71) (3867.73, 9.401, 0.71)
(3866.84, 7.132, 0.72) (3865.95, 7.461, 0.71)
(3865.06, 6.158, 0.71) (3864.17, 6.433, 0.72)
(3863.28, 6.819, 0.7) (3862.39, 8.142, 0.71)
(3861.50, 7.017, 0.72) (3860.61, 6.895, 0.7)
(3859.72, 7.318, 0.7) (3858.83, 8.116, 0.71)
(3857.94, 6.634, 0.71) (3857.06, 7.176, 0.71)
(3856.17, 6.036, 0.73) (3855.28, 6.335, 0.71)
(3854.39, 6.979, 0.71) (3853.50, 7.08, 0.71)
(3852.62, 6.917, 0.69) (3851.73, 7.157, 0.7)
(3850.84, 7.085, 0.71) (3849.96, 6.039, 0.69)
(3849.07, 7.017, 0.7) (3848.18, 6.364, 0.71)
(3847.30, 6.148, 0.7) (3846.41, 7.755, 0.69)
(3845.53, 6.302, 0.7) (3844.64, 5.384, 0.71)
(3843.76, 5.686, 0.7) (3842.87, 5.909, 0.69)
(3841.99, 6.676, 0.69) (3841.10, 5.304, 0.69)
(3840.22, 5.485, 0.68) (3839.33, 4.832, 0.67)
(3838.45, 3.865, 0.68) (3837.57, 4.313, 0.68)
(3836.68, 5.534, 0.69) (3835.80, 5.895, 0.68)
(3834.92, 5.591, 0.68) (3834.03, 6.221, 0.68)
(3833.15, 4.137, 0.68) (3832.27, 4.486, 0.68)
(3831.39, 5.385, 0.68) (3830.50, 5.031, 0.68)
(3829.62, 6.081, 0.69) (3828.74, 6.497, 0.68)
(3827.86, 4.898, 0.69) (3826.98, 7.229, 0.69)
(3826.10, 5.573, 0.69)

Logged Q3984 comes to 1.08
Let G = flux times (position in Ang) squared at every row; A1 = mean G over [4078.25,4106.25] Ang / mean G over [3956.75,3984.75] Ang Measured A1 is 1.12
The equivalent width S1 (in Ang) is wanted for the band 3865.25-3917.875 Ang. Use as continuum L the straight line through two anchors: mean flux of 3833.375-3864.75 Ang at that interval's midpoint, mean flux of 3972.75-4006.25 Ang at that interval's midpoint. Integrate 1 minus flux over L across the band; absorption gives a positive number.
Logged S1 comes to -2.29 Ang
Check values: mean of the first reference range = 6.34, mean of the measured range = 6.56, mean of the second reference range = 6.15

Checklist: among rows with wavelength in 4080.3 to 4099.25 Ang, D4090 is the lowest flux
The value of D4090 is 4.159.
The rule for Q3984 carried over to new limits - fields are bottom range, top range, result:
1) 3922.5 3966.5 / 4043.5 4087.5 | 1.11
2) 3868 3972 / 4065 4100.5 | 1.03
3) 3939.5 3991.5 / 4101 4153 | 1.09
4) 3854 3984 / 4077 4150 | 1.07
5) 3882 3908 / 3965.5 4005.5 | 1.06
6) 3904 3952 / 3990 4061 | 1.08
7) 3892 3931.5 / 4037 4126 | 1.13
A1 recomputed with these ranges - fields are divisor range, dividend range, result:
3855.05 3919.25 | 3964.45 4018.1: 1.02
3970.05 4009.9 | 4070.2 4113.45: 1.04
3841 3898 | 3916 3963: 0.95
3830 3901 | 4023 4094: 1.09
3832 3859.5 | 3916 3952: 1.06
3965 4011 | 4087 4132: 1.03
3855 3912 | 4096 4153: 1.08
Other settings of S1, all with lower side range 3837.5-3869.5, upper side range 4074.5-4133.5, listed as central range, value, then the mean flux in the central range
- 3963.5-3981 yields 0.7 Ang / 6.17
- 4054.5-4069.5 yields -1.4 Ang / 6.8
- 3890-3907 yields 2.1 Ang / 5.82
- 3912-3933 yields 1.3 Ang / 6.18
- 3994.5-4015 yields -0.2 Ang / 6.42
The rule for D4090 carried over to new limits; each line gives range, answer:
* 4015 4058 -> 4.947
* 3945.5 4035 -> 4.448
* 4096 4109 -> 4.52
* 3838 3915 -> 3.865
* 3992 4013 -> 4.962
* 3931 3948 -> 4.688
